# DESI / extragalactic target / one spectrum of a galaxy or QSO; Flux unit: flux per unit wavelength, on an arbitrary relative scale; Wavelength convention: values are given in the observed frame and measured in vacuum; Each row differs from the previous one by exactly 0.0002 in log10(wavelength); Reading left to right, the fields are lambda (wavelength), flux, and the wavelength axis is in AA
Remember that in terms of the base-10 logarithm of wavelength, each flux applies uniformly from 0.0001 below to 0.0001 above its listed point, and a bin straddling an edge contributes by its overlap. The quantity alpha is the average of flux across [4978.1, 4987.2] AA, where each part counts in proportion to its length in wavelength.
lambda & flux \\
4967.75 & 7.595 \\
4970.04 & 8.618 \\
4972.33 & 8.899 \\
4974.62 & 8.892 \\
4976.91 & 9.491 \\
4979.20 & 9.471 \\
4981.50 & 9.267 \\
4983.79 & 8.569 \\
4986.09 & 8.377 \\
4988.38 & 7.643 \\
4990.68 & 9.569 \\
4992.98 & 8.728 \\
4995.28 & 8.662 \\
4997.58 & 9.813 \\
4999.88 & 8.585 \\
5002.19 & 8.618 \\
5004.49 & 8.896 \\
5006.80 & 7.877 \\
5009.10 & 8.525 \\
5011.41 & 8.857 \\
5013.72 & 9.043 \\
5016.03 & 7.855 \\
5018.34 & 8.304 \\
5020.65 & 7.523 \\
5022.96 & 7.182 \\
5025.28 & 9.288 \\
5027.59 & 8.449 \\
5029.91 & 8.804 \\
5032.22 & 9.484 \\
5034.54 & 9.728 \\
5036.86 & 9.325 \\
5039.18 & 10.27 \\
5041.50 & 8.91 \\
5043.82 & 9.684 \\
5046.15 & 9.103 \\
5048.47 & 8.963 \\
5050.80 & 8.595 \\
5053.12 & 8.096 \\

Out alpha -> 8.91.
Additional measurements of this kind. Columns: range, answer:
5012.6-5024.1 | 7.98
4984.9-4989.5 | 8.02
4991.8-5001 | 8.95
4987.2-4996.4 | 8.65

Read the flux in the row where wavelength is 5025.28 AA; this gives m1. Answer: 9.288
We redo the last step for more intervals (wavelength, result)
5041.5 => 8.91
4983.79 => 8.569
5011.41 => 8.857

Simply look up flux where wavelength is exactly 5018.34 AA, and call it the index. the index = 8.304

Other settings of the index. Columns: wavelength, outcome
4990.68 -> 9.569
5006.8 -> 7.877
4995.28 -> 8.662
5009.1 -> 8.525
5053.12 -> 8.096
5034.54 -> 9.728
